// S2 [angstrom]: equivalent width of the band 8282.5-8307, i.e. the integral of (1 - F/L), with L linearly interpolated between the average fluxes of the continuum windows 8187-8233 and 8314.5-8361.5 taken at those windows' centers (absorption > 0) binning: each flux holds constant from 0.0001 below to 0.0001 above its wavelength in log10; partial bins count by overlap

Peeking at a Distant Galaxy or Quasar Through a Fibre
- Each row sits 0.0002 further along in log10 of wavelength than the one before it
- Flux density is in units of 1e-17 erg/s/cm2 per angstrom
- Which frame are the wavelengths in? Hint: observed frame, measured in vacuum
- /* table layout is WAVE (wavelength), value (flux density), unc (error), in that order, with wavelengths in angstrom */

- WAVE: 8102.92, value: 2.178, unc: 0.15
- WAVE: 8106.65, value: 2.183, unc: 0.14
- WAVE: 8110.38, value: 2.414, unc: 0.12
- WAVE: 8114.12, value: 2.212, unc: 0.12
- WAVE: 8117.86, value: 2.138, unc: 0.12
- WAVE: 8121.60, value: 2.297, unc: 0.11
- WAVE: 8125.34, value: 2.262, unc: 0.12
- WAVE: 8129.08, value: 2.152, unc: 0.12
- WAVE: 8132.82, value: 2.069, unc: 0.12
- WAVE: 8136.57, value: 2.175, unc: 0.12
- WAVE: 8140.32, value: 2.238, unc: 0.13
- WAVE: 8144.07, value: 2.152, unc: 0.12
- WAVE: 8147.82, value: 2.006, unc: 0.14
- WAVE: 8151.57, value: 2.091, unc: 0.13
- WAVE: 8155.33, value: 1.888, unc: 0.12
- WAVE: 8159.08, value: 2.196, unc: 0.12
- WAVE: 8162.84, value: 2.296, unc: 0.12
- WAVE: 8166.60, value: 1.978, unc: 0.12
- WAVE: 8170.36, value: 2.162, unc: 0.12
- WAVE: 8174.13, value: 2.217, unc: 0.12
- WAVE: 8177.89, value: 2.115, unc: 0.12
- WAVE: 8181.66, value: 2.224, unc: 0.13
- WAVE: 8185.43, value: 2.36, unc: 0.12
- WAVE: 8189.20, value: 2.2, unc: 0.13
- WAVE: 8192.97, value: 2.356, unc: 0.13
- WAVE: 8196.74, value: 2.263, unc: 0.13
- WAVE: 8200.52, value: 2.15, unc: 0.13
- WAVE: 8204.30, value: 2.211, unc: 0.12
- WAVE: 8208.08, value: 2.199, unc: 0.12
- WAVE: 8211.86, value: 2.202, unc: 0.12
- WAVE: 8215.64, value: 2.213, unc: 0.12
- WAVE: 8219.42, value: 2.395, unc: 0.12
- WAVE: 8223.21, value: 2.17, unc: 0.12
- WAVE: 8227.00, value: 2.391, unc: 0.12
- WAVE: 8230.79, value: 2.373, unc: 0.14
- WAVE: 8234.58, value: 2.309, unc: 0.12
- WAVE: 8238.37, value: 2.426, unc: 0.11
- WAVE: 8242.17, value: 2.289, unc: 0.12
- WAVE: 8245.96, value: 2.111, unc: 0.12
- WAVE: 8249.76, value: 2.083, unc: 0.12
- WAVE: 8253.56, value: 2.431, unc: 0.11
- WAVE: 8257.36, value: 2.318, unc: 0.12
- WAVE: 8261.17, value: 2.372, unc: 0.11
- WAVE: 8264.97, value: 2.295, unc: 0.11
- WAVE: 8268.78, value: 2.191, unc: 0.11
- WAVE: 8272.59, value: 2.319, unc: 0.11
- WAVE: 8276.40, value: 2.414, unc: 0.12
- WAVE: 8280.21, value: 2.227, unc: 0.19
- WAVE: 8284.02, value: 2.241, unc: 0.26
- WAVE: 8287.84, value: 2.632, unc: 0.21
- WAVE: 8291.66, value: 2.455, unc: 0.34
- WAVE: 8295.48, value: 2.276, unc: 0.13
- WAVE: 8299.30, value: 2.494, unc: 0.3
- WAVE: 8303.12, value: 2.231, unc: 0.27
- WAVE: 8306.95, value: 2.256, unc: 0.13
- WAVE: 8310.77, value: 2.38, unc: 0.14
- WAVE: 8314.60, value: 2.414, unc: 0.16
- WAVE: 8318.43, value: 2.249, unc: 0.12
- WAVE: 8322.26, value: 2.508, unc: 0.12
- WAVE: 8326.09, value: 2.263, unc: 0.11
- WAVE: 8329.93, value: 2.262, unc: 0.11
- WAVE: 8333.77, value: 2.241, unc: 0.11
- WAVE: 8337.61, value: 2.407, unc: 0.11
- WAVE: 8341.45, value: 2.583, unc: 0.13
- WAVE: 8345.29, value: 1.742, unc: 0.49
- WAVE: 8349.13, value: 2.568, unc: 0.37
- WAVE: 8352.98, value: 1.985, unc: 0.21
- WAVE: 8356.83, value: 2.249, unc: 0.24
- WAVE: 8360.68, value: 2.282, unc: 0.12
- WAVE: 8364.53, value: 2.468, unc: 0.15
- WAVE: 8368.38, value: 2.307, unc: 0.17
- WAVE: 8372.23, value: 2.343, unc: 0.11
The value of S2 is -1.1 angstrom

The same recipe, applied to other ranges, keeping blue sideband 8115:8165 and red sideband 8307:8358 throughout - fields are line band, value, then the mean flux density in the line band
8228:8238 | -0.6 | 2.36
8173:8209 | -0.7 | 2.23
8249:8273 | -0.6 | 2.29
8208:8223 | -0.3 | 2.25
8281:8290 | -0.6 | 2.41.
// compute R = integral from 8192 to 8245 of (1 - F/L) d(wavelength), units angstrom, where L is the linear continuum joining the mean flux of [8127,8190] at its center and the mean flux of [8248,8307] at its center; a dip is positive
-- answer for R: -0.90 angstrom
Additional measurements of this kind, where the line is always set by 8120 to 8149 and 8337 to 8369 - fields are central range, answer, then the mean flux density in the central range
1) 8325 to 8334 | 0.05 angstrom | 2.26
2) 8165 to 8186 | 0.24 angstrom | 2.17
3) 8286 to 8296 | -1.01 angstrom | 2.48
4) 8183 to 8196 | -0.58 angstrom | 2.3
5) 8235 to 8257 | -0.45 angstrom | 2.27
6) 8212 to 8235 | -0.87 angstrom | 2.3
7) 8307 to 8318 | -0.44 angstrom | 2.35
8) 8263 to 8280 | -0.43 angstrom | 2.3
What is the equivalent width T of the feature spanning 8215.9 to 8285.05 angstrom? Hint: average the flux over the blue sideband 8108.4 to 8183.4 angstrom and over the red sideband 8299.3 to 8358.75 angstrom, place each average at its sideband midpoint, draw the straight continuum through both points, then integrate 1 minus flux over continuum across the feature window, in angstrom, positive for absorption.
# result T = -1.8 angstrom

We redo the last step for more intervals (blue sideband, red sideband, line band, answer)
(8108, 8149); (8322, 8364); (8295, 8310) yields -0.40 angstrom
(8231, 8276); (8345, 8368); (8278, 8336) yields -1.75 angstrom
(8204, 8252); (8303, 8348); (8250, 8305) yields -1.43 angstrom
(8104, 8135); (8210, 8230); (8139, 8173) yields 1.92 angstrom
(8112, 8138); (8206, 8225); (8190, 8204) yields -0.13 angstrom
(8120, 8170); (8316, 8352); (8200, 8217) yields -0.02 angstrom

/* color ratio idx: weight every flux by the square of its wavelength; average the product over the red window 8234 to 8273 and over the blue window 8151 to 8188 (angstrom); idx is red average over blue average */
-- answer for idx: 1.08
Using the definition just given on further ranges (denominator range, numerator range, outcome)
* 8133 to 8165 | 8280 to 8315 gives 1.15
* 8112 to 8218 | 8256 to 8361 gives 1.10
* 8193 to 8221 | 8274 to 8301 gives 1.09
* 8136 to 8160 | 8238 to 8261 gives 1.11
